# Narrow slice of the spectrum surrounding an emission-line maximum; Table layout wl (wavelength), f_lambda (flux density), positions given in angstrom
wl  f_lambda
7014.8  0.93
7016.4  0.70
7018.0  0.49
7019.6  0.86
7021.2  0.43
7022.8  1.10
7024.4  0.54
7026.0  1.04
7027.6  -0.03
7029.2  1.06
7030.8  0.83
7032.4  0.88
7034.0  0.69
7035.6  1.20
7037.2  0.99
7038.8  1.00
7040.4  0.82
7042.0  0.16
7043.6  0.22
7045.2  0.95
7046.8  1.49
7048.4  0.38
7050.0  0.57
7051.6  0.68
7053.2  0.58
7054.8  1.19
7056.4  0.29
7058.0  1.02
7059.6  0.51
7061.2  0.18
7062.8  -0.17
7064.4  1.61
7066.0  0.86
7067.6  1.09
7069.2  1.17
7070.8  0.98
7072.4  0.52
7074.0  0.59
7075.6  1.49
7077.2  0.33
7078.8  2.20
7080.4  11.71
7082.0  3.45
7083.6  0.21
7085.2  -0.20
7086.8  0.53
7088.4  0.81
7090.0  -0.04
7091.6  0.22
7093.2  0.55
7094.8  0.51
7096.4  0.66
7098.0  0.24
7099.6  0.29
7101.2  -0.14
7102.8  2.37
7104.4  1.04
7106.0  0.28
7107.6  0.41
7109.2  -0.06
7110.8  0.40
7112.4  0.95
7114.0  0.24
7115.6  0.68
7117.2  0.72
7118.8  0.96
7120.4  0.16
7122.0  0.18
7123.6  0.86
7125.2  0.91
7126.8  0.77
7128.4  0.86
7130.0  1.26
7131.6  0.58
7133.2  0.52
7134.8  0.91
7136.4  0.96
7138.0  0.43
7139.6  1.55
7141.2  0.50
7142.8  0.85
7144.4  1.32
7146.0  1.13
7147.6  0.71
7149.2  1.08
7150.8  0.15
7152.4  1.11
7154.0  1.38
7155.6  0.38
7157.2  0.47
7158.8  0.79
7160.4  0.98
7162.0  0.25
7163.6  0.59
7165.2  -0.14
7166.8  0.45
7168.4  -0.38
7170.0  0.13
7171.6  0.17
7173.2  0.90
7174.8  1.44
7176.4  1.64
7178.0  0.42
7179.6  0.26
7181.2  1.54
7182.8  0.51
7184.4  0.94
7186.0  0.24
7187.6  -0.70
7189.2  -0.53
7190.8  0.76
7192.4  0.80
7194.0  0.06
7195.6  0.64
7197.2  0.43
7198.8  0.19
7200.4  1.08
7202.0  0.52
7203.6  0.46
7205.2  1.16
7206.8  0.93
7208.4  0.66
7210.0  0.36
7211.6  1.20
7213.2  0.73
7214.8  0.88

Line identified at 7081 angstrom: H-alpha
